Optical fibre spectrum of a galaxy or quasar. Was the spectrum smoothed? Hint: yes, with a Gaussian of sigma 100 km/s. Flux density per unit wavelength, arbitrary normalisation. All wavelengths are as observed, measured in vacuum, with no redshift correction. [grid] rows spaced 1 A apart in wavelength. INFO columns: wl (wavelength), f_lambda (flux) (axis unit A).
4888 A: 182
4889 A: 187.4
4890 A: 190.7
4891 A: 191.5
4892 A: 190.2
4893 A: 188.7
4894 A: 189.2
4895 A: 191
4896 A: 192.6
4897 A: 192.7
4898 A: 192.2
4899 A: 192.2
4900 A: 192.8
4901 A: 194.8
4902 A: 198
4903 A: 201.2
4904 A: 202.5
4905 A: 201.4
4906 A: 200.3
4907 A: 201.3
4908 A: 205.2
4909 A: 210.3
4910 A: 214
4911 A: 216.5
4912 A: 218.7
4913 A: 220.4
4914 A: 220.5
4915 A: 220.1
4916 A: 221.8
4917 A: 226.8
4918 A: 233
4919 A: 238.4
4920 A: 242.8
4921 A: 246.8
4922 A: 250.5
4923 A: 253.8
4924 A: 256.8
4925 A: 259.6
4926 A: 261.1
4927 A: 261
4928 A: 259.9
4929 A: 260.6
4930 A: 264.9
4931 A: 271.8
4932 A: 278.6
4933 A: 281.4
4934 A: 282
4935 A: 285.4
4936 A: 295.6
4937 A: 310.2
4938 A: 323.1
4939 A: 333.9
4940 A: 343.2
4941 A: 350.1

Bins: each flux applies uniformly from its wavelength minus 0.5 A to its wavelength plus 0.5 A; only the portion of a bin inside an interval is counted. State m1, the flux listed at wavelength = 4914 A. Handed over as 220.5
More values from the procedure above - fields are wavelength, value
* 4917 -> 226.8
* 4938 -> 323.1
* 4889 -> 187.4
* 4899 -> 192.2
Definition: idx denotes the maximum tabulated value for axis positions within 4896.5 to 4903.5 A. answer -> 201.2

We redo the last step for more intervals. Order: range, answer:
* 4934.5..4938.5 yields 323.1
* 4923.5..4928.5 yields 261.1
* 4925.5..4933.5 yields 281.4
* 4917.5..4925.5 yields 259.6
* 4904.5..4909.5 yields 210.3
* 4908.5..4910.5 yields 214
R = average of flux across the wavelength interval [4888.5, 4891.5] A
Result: 190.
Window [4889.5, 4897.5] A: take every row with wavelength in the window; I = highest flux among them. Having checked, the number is 192.7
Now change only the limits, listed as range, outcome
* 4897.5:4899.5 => 192.2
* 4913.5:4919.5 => 238.4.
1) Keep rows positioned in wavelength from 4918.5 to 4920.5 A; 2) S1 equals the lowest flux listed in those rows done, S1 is 238.4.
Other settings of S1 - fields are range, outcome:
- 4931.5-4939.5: 278.6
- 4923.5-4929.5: 256.8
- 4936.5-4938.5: 310.2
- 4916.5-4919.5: 226.8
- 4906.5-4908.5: 201.3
